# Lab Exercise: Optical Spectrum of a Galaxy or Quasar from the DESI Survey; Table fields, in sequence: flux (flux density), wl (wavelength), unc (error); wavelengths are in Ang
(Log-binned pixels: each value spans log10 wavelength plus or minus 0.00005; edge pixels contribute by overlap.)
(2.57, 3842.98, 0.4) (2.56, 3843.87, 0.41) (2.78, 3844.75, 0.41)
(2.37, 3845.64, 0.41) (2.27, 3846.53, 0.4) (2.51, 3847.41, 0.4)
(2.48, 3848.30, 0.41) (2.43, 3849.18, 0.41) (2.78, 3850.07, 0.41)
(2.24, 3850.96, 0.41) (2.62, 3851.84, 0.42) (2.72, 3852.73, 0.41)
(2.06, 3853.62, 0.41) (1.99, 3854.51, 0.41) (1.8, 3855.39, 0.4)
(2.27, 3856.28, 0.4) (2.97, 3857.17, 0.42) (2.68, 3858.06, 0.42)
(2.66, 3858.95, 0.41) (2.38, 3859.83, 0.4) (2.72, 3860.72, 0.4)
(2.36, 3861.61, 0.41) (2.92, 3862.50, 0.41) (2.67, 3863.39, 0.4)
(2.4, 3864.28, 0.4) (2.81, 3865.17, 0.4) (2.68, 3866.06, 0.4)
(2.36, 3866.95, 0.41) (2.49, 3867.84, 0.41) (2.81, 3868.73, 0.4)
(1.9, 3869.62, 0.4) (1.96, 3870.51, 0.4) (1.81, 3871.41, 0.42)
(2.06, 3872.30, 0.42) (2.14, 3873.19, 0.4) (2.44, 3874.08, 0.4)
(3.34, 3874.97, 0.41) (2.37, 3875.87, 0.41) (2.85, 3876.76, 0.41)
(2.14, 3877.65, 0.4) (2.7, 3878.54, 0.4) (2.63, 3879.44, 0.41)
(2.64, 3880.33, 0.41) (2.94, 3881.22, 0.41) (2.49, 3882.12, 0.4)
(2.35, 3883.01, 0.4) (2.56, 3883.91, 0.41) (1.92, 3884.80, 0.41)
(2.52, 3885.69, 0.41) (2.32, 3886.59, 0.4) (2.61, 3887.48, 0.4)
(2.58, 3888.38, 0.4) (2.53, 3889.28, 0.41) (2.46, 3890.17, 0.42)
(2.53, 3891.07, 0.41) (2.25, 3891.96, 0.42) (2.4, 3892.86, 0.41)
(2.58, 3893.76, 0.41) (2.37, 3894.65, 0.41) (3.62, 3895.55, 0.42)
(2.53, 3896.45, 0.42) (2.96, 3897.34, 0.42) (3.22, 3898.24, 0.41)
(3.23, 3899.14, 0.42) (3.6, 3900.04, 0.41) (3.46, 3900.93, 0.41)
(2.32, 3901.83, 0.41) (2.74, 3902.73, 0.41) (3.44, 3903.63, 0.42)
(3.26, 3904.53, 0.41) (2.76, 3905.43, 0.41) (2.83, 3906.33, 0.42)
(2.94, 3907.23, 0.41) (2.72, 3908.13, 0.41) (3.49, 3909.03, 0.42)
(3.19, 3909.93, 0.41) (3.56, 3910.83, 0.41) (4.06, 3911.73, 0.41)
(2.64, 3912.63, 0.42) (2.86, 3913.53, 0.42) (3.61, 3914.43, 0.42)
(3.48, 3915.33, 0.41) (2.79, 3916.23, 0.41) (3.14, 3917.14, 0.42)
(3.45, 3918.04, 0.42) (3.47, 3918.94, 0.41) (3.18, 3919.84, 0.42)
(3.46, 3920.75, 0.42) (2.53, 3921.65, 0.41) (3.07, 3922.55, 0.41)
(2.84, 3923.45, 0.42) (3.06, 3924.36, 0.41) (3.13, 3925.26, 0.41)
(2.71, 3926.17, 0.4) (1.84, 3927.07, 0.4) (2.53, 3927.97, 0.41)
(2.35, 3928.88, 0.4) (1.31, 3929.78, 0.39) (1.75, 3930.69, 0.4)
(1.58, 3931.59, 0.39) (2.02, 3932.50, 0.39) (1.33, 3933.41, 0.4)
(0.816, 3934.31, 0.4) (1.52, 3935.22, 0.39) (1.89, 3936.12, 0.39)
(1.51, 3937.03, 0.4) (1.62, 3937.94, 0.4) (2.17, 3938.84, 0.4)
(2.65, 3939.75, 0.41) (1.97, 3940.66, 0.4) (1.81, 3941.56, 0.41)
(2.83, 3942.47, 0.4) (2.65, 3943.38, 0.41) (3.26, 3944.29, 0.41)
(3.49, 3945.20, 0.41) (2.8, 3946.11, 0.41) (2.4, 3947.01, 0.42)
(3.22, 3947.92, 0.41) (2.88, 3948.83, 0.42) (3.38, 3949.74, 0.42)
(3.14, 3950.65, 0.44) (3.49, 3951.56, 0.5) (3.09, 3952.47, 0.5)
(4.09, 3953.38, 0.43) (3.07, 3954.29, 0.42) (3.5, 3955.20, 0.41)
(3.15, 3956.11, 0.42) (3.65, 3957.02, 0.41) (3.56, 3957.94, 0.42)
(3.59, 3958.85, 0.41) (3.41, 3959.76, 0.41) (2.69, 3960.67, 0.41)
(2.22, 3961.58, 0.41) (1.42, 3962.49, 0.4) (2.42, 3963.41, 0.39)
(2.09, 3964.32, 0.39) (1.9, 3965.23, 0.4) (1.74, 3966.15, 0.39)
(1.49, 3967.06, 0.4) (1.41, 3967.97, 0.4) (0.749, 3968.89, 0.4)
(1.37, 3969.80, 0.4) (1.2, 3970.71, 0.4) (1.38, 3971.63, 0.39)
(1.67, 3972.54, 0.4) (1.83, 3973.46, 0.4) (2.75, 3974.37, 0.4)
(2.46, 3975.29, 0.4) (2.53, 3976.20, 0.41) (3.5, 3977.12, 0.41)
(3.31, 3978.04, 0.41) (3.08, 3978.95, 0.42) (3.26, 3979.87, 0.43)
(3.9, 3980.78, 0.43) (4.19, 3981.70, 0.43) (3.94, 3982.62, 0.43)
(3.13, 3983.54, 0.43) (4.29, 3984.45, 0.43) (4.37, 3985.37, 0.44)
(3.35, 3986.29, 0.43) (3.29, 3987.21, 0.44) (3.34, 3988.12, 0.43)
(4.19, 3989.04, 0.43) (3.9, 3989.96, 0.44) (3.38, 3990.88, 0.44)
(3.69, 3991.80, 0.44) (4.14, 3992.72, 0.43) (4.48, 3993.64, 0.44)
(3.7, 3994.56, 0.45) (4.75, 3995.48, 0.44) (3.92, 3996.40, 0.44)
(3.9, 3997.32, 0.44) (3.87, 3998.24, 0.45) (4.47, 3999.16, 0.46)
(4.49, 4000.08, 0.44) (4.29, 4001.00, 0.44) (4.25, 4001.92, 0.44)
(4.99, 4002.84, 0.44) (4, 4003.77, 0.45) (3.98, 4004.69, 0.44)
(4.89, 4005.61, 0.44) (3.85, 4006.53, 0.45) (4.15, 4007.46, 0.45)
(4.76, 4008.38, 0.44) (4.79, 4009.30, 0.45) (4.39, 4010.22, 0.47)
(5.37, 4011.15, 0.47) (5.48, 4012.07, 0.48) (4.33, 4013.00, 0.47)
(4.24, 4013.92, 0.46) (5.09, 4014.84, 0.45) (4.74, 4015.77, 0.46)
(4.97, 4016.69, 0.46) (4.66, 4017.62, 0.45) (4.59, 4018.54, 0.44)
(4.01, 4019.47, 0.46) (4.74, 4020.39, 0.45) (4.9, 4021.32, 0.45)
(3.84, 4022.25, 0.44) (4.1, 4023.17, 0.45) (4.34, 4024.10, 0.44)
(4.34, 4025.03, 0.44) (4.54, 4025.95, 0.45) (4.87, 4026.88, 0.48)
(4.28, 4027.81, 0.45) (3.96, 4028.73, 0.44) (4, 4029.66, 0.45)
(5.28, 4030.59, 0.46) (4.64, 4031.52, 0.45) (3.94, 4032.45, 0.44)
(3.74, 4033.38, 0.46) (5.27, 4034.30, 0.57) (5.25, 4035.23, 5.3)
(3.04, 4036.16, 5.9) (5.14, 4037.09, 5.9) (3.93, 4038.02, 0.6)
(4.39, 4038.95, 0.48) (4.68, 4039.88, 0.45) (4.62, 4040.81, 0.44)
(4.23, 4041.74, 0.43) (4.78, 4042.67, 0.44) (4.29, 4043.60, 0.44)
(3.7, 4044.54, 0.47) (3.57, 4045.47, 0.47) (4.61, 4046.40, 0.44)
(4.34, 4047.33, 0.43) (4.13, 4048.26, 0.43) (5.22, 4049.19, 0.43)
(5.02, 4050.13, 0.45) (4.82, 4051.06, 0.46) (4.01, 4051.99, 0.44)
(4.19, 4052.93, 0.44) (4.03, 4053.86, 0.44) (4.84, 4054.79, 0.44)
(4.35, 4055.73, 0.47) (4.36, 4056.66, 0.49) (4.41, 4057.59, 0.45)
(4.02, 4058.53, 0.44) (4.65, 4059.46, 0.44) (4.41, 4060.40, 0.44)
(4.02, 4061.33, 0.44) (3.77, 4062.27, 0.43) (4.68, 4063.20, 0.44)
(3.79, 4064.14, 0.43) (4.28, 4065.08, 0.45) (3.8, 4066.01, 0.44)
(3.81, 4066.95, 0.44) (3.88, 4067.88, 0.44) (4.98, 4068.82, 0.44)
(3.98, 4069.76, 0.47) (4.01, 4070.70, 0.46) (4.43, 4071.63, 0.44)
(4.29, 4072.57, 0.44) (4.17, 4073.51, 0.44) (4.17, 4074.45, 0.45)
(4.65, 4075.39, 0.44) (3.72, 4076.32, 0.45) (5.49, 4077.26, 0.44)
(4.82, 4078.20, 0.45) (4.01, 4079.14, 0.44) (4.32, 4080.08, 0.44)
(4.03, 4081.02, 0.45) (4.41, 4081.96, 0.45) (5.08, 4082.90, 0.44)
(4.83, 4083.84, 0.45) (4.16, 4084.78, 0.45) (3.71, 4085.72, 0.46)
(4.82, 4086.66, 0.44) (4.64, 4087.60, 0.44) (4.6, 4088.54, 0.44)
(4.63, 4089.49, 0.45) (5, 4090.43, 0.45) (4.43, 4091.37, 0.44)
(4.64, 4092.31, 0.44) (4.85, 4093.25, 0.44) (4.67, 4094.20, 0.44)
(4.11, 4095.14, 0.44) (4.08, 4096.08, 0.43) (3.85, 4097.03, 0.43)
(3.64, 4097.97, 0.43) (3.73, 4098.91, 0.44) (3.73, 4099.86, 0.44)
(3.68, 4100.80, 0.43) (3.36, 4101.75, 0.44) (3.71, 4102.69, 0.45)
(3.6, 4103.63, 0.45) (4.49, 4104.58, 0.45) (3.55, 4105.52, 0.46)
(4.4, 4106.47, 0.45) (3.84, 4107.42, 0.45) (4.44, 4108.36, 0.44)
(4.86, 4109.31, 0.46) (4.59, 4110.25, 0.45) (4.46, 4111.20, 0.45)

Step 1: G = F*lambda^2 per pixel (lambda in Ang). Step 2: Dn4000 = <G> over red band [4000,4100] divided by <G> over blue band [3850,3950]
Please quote 1.8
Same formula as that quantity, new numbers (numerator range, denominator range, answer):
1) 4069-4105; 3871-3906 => 1.78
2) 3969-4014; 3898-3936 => 1.39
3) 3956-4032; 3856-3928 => 1.40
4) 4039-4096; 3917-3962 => 1.74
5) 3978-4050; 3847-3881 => 1.87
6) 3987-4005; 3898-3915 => 1.35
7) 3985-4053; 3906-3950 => 1.72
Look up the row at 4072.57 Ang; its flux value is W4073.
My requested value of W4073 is 4.29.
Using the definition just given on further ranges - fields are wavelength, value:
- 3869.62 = 1.9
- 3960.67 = 2.69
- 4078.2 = 4.82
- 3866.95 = 2.36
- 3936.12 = 1.89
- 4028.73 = 3.96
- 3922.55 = 3.07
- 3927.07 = 1.84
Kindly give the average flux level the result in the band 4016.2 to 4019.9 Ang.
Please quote 4.56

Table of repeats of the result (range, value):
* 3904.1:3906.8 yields 2.95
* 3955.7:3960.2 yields 3.47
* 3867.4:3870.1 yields 2.4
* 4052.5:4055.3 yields 4.36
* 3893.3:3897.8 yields 2.81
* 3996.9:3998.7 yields 3.89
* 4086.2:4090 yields 4.67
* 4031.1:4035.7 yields 4.57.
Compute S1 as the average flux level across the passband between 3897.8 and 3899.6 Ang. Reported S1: 3.22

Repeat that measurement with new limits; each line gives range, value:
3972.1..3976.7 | 2.26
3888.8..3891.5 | 2.5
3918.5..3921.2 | 3.36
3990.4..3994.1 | 3.92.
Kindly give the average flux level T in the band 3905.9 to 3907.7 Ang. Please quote 2.88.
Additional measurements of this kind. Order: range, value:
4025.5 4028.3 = 4.56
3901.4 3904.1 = 2.84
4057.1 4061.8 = 4.3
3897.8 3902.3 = 3.16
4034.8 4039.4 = 4.34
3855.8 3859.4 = 2.64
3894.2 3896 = 3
